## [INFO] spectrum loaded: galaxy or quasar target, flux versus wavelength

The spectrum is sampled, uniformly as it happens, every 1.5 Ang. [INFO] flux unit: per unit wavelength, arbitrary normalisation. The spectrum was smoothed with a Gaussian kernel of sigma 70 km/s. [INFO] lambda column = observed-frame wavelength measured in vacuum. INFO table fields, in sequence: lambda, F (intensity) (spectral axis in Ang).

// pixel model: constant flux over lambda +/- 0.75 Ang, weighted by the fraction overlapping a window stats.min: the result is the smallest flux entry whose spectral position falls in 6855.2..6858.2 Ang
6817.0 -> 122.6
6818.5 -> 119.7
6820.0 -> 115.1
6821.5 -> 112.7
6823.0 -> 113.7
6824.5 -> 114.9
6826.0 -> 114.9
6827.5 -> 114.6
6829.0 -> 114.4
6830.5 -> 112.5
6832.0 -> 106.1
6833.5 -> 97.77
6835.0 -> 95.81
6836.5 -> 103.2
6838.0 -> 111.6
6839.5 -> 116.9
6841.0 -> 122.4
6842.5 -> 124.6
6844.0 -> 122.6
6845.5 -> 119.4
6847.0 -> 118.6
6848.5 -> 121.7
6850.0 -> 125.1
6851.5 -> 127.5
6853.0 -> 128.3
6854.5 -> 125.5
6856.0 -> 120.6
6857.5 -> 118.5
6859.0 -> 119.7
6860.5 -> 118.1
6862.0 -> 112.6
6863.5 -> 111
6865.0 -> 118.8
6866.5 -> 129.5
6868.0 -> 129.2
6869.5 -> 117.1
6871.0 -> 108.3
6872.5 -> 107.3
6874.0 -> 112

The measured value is 118.5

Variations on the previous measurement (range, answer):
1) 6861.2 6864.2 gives 111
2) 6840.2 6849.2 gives 118.6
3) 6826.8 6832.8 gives 106.1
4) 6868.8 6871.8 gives 108.3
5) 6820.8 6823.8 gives 112.7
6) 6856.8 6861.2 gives 118.1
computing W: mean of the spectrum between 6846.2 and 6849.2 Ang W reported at 120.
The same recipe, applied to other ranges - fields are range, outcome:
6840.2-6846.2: 122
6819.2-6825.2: 114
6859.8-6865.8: 115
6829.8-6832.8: 109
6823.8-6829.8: 115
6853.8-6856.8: 123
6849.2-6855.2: 127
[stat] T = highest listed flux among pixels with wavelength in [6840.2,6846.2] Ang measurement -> 124.6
